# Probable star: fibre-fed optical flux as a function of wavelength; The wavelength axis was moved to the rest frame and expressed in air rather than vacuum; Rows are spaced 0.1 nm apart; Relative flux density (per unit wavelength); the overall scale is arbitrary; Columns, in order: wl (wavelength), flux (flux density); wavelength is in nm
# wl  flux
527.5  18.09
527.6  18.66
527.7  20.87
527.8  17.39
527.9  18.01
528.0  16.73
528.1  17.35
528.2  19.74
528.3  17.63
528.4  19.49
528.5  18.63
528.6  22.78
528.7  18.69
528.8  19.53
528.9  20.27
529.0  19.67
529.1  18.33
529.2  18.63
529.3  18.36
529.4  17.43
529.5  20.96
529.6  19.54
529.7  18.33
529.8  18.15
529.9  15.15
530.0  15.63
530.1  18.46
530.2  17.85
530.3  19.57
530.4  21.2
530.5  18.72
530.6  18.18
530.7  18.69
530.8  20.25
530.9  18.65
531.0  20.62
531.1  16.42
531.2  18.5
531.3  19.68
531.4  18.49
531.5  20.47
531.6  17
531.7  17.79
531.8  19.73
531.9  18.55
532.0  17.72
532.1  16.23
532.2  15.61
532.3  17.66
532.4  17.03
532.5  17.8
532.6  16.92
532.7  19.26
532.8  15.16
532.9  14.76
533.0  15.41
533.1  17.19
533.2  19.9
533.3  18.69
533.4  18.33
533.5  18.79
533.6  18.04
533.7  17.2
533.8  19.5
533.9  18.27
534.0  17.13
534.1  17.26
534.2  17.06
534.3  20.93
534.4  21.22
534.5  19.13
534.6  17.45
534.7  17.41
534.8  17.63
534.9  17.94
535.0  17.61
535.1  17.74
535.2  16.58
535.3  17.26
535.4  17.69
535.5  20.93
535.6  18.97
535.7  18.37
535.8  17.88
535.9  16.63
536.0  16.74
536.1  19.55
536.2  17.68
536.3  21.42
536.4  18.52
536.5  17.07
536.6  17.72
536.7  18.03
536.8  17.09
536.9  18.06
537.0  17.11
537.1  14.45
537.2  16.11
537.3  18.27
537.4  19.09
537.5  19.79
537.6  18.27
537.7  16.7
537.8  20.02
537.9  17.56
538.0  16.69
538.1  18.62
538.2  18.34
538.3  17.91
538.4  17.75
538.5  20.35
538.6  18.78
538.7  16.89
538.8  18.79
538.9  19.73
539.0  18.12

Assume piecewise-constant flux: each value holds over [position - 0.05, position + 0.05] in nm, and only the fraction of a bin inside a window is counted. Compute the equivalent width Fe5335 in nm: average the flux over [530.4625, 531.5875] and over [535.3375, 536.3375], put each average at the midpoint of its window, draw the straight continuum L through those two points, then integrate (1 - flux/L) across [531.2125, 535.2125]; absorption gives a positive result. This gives 0.17 nm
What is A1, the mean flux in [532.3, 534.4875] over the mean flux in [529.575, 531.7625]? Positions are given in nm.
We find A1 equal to 1.0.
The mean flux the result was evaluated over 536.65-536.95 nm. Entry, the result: 17.7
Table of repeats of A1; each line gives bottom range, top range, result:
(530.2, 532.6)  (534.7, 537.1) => 0.97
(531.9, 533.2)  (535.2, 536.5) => 1.08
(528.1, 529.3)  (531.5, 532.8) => 0.91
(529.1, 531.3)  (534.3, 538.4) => 0.97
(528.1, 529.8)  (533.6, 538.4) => 0.94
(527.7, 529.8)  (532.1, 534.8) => 0.94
